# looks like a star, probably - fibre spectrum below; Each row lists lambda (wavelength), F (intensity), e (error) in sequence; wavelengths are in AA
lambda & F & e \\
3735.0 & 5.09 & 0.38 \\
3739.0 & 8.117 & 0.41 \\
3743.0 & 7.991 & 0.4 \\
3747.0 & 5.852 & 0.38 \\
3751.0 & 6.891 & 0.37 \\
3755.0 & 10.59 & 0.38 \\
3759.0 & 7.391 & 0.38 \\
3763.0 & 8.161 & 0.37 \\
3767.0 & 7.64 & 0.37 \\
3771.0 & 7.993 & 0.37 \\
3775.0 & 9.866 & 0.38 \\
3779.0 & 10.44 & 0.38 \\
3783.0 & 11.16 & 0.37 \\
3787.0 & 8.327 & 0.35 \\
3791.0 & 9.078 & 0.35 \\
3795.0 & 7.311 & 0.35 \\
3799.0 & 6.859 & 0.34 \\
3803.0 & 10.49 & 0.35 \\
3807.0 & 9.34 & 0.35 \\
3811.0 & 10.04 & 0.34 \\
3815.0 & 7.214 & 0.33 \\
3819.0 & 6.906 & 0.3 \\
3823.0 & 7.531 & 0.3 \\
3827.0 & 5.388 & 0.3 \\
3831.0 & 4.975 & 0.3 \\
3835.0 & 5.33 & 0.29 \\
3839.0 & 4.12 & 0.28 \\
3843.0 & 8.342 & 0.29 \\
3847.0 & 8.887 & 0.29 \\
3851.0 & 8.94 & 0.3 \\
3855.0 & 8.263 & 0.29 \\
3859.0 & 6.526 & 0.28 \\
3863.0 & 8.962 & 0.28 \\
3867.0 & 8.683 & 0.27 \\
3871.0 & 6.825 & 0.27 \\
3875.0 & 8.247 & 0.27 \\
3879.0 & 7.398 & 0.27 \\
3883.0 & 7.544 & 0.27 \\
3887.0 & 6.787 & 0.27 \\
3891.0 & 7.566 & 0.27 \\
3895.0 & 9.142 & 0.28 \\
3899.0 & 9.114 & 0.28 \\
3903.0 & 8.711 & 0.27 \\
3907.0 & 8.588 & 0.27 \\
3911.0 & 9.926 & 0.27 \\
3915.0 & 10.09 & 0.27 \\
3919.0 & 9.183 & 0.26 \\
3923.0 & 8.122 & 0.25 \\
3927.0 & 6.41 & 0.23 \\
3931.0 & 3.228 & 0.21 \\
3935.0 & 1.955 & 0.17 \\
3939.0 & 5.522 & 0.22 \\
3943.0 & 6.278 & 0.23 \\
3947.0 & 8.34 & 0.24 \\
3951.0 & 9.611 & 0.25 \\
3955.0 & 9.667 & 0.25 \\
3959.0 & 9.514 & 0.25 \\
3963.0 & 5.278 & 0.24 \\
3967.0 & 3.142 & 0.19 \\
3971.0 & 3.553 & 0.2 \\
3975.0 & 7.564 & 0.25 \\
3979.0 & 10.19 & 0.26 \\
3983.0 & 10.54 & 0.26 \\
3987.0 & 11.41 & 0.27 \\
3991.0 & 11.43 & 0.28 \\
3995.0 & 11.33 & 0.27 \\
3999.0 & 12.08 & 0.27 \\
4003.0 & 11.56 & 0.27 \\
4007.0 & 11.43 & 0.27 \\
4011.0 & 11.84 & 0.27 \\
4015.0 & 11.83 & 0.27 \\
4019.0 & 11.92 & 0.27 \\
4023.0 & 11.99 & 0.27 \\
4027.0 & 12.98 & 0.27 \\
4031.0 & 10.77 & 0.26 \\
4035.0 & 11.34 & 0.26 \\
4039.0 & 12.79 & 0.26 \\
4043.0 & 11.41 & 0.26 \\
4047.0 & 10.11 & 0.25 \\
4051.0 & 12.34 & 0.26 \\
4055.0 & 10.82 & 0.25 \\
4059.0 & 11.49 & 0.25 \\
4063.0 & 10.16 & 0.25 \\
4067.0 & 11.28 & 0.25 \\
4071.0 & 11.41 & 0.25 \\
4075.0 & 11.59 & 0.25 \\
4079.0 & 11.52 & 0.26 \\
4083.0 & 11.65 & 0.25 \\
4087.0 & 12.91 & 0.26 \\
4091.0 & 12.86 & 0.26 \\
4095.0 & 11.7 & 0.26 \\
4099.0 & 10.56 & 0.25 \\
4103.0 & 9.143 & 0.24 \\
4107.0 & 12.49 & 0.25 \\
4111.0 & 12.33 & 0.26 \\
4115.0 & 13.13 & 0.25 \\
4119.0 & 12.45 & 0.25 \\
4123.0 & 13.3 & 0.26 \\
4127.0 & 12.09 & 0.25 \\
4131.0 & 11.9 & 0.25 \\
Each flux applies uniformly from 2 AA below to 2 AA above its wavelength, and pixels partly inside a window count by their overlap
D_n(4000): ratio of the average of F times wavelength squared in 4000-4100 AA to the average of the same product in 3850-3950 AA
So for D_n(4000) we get 1.65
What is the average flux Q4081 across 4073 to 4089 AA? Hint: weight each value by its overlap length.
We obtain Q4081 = 11.9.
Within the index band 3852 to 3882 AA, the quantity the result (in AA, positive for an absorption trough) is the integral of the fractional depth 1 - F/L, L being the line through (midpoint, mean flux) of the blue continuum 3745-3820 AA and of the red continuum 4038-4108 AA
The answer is 4.8 AA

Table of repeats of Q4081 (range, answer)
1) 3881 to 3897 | 7.76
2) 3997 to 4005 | 11.8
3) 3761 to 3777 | 8.41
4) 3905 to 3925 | 9.18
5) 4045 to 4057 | 11.1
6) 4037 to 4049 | 11.4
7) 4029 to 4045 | 11.6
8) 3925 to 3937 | 3.86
